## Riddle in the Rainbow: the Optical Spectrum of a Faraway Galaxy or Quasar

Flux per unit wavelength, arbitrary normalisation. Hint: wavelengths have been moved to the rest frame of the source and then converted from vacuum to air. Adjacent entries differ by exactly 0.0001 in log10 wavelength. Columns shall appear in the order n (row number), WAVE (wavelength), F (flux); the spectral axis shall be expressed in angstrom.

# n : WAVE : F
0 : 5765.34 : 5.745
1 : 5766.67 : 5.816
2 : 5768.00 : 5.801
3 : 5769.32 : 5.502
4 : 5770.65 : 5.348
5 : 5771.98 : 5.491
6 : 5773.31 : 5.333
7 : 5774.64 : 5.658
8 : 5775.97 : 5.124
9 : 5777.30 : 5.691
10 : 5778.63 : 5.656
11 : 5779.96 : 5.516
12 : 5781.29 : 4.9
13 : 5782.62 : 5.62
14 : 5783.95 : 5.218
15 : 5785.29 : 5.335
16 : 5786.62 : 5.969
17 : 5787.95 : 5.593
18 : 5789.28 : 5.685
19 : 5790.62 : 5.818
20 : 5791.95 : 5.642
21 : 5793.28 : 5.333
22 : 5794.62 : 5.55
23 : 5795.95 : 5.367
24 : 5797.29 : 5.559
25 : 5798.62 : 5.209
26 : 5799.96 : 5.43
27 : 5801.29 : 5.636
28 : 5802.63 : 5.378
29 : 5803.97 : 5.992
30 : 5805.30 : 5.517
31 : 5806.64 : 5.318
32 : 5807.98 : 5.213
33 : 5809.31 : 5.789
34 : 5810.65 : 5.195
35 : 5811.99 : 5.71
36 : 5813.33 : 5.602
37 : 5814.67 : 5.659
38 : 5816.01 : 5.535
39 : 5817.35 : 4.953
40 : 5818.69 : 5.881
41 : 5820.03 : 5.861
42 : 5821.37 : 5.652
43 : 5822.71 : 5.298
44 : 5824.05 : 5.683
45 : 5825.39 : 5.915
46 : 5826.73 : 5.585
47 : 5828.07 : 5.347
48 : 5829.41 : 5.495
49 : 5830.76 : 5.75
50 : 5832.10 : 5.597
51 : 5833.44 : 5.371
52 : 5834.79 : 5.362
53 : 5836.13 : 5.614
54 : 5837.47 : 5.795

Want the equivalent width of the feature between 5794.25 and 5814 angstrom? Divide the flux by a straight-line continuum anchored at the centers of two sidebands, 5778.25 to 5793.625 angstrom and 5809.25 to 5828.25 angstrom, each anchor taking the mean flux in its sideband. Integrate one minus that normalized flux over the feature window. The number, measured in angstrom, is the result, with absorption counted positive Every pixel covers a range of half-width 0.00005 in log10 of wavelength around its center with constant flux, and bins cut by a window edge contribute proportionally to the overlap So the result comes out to 0.2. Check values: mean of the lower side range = 5.53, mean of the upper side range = 5.58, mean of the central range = 5.5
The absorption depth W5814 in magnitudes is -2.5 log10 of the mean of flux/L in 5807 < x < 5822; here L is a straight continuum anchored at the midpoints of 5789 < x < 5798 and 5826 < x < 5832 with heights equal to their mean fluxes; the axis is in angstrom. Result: 0.00 mag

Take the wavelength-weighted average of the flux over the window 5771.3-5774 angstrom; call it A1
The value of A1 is 5.41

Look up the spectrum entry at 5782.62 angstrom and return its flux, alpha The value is 5.62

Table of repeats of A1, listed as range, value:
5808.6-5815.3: 5.59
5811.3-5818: 5.49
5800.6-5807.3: 5.57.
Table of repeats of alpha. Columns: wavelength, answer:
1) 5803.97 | 5.992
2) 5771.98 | 5.491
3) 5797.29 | 5.559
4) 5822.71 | 5.298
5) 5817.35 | 4.953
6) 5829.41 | 5.495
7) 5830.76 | 5.75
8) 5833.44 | 5.371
